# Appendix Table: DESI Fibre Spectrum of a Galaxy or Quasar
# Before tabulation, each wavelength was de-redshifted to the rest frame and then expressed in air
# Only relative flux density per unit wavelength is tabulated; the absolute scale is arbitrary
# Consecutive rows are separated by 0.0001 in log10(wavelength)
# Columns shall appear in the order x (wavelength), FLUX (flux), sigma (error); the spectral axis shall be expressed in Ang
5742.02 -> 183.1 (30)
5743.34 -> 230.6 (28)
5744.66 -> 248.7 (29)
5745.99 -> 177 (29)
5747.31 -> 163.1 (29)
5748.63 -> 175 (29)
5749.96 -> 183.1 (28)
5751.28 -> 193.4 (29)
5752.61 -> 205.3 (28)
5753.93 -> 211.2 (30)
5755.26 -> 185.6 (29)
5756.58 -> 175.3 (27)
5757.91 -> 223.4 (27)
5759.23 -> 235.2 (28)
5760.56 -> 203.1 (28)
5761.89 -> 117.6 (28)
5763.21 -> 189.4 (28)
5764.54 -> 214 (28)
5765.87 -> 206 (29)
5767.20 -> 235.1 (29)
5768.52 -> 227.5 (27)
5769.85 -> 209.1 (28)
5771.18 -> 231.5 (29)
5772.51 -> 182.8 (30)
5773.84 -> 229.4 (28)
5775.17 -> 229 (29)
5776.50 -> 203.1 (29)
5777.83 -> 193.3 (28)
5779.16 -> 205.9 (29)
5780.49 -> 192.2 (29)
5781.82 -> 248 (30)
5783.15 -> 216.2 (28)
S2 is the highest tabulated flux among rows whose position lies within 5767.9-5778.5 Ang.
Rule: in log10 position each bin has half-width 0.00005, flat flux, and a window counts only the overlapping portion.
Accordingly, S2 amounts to 231.5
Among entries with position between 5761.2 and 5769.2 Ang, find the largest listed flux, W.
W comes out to 235.1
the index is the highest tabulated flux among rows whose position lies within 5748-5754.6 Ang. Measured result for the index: 211.2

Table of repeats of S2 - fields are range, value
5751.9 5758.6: 223.4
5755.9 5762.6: 235.2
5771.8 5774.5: 229.4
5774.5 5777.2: 229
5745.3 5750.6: 183.1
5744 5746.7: 248.7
